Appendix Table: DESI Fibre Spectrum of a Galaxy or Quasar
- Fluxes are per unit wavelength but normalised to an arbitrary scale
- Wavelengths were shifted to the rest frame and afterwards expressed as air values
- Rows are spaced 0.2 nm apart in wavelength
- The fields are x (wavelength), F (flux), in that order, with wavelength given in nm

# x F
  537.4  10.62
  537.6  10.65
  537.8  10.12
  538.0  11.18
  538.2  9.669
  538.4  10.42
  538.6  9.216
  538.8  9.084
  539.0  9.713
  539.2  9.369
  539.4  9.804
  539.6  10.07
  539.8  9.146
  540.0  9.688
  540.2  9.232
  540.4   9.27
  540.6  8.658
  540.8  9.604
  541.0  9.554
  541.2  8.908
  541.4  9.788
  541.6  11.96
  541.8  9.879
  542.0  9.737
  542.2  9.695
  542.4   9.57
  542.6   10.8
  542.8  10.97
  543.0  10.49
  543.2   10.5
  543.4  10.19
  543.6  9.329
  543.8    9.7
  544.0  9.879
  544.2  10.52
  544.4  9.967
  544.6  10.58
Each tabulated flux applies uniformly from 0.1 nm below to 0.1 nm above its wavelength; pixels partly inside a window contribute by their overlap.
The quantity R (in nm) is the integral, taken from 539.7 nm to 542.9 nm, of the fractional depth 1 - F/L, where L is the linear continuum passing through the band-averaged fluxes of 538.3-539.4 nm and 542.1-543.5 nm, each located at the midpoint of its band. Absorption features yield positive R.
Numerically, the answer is 0.08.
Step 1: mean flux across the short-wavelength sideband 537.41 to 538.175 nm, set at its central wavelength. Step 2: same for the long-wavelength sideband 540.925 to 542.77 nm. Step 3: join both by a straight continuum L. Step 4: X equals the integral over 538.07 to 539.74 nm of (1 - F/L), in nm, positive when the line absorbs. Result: 0.116 nm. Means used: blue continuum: 10.6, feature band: 9.68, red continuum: 10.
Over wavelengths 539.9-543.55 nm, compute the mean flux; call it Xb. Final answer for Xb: 9.91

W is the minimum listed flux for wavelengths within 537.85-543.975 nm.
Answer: 8.658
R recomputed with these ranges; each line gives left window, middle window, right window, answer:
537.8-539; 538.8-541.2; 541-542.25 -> 0.12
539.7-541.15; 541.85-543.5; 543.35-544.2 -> -0.10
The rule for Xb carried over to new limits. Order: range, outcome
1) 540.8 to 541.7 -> 10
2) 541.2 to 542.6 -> 10.1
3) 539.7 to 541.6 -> 9.46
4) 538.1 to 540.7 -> 9.49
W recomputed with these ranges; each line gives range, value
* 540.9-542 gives 8.908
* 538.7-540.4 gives 9.084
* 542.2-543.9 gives 9.329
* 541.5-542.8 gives 9.57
